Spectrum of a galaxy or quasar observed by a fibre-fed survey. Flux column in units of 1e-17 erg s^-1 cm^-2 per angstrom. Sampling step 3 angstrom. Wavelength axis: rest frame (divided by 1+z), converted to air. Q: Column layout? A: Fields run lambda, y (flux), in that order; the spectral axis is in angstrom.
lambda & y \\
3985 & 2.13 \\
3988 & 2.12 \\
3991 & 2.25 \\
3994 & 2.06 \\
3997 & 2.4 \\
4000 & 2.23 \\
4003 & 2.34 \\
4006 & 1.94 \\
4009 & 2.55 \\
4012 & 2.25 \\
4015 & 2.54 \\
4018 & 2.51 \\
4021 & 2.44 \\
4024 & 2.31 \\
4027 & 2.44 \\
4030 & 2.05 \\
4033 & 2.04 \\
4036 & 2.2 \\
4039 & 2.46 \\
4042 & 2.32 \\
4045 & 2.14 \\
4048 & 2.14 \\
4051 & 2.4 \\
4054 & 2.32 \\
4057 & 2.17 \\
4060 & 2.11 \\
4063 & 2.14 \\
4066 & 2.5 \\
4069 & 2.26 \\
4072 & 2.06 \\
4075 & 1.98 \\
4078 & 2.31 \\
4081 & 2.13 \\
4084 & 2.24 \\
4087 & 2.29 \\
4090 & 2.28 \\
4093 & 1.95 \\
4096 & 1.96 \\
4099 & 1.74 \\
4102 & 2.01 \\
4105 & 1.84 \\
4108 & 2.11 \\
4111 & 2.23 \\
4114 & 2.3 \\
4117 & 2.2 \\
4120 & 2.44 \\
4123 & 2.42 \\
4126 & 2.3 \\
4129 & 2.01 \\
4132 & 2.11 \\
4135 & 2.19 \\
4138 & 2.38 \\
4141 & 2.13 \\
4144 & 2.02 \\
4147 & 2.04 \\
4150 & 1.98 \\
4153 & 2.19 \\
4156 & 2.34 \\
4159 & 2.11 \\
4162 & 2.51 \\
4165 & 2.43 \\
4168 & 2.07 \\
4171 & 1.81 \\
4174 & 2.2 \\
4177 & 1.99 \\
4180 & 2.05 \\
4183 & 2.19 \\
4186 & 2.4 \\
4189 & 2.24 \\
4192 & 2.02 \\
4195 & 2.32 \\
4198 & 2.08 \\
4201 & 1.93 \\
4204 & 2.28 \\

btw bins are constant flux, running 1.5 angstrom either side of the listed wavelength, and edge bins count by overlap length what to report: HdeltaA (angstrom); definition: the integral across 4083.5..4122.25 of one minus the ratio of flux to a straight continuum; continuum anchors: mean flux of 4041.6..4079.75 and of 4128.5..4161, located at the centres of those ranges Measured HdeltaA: 1.0 angstrom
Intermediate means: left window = 2.22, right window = 2.15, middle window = 2.13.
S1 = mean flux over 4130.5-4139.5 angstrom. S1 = 2.23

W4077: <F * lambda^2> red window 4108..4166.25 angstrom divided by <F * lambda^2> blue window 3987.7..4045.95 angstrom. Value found 1.0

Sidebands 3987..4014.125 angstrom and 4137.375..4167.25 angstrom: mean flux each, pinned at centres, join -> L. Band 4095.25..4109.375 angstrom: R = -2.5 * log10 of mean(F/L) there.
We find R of 0.15 mag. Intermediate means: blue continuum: 2.25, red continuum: 2.2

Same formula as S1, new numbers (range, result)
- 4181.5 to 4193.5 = 2.21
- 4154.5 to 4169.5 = 2.29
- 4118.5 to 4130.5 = 2.29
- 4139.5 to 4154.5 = 2.07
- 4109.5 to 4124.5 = 2.32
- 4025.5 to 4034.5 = 2.18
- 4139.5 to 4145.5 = 2.07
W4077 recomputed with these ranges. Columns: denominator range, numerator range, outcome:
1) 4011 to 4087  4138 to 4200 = 1.01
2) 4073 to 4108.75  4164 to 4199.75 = 1.08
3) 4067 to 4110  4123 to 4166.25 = 1.08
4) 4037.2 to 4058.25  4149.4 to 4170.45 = 1.03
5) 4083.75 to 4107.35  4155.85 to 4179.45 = 1.11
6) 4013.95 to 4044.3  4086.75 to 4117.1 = 0.92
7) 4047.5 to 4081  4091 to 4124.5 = 0.97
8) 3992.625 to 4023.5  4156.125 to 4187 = 1.01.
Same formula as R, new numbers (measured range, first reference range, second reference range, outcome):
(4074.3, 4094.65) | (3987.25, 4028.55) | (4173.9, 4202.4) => 0.03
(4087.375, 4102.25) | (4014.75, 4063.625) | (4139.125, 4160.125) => 0.10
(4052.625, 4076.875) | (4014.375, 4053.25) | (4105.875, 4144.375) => 0.04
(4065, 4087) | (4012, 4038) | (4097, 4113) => -0.05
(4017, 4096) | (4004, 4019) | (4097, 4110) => -0.04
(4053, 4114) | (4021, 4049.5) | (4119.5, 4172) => 0.04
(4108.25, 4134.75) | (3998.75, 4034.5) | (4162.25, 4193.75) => -0.02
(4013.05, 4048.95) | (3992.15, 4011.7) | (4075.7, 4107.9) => -0.05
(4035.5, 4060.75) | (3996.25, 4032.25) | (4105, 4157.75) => 0.01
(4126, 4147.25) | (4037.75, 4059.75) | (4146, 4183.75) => 0.02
